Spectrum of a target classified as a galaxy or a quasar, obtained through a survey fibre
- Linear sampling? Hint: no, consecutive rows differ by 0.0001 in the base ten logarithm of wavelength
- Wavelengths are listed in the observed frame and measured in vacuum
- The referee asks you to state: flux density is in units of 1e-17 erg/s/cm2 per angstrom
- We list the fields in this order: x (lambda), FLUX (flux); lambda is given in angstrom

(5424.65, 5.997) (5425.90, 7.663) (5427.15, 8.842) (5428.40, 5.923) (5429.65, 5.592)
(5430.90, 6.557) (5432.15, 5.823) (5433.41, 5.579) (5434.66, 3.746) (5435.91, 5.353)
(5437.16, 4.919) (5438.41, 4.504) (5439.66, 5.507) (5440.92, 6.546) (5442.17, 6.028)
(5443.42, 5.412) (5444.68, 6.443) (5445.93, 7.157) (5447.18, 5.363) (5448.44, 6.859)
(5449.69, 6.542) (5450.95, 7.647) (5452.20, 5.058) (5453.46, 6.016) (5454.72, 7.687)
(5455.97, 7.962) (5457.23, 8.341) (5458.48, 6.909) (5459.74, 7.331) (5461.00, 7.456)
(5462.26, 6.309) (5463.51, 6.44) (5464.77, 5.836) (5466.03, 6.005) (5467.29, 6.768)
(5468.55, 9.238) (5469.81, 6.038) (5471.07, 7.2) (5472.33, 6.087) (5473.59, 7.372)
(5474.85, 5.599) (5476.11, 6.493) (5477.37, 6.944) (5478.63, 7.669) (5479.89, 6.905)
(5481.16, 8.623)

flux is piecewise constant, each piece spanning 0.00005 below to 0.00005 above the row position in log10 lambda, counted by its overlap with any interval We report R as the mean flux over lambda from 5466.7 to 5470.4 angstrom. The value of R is 7.36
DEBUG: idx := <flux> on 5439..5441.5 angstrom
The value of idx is 5.98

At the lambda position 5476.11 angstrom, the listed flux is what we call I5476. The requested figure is 6.493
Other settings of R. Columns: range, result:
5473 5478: 6.6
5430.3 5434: 5.97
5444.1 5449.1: 6.47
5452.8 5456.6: 7.2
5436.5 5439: 4.73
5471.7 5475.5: 6.36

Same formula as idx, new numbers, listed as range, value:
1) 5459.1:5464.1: 6.89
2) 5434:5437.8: 4.69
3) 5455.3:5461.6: 7.61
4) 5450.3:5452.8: 6.37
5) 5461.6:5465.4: 6.21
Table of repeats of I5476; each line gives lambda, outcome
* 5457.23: 8.341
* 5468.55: 9.238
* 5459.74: 7.331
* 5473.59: 7.372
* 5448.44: 6.859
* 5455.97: 7.962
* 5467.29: 6.768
